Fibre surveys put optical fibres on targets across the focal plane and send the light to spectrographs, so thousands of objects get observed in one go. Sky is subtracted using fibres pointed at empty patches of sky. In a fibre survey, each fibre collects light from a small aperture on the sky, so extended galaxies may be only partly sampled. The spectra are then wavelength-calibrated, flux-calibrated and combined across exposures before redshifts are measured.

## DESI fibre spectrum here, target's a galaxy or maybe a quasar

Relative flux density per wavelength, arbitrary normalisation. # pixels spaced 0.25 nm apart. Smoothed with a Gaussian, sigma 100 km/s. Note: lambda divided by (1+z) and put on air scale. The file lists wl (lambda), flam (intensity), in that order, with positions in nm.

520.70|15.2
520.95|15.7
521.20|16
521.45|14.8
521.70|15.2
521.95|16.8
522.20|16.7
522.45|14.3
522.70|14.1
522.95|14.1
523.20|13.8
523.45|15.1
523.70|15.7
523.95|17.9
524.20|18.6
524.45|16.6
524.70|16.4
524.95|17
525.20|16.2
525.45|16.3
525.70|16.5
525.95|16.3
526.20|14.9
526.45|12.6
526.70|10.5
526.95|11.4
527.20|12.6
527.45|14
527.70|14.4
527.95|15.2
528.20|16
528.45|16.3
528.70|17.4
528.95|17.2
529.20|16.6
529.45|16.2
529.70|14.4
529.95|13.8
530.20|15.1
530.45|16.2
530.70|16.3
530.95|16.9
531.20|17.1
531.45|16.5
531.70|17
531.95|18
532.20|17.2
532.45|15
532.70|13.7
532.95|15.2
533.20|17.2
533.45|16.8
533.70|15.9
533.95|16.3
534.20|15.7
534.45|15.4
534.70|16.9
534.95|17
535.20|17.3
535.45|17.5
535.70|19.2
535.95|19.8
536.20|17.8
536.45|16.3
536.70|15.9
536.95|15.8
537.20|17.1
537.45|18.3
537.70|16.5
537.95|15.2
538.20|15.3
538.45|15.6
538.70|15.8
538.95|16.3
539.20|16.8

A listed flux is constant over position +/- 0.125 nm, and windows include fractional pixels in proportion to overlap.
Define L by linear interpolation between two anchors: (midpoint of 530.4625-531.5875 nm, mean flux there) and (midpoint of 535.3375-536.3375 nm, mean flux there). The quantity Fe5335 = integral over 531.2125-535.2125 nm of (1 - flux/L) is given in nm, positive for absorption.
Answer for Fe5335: 0.273 nm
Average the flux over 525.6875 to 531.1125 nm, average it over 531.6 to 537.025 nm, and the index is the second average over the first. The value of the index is 1.11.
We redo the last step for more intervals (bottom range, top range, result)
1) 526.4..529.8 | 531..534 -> 1.11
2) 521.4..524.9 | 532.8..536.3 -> 1.08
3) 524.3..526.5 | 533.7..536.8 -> 1.07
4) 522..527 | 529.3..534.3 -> 1.05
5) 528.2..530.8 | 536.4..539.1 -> 1.02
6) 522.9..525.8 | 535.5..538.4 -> 1.05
